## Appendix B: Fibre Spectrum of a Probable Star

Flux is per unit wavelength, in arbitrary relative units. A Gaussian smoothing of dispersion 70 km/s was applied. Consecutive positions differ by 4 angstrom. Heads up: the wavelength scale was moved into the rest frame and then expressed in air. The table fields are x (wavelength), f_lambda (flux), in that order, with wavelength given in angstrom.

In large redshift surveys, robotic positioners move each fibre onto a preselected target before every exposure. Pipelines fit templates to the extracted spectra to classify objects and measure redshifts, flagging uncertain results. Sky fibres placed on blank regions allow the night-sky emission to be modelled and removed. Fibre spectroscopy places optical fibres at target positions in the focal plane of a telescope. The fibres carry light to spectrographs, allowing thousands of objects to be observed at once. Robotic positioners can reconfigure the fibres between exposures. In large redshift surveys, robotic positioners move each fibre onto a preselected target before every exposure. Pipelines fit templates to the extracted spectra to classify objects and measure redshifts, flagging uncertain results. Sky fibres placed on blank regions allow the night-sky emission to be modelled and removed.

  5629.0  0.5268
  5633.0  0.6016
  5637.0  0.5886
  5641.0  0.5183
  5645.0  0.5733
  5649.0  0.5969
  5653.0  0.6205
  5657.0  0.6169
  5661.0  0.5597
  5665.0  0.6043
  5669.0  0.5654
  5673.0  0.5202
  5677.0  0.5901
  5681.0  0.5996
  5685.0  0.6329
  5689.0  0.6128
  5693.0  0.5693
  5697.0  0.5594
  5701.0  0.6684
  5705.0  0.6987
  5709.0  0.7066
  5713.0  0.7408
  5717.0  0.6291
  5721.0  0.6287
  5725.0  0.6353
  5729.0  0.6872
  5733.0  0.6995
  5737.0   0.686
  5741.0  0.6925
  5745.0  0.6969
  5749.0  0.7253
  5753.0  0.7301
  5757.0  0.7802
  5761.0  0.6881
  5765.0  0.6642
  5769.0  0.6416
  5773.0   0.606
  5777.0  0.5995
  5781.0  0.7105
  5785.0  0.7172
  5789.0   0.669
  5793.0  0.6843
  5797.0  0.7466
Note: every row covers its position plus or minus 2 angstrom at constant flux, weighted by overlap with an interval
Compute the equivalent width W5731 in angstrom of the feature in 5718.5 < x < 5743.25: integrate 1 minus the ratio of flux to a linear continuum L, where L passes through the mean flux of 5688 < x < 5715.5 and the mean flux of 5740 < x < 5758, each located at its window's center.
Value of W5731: 0.90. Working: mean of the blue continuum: 0.652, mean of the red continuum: 0.724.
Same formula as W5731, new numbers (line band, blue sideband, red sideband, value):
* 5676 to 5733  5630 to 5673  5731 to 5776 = -0.5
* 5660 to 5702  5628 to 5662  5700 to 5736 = 2.7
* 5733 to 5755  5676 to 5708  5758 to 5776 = -2.1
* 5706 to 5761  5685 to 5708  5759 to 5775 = -4.8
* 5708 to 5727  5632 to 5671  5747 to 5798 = -0.8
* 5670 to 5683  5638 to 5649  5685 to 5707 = 0.6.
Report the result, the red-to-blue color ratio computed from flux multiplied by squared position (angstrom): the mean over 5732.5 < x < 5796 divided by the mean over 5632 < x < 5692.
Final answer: 1.22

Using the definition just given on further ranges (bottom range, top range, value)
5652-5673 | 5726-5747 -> 1.21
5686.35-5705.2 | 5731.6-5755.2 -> 1.17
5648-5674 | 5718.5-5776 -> 1.20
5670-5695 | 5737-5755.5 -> 1.24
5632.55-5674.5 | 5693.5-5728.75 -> 1.16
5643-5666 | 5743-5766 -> 1.25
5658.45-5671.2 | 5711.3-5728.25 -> 1.16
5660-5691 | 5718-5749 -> 1.18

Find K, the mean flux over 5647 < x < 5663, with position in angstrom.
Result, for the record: 0.599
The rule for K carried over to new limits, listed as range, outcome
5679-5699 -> 0.595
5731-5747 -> 0.694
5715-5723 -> 0.629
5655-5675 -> 0.573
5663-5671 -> 0.585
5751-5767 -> 0.716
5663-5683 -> 0.576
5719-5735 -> 0.663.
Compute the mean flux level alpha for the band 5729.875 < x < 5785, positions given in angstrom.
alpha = 0.687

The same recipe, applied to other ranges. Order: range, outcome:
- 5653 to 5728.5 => 0.62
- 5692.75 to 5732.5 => 0.658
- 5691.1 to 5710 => 0.637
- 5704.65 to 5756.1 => 0.691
